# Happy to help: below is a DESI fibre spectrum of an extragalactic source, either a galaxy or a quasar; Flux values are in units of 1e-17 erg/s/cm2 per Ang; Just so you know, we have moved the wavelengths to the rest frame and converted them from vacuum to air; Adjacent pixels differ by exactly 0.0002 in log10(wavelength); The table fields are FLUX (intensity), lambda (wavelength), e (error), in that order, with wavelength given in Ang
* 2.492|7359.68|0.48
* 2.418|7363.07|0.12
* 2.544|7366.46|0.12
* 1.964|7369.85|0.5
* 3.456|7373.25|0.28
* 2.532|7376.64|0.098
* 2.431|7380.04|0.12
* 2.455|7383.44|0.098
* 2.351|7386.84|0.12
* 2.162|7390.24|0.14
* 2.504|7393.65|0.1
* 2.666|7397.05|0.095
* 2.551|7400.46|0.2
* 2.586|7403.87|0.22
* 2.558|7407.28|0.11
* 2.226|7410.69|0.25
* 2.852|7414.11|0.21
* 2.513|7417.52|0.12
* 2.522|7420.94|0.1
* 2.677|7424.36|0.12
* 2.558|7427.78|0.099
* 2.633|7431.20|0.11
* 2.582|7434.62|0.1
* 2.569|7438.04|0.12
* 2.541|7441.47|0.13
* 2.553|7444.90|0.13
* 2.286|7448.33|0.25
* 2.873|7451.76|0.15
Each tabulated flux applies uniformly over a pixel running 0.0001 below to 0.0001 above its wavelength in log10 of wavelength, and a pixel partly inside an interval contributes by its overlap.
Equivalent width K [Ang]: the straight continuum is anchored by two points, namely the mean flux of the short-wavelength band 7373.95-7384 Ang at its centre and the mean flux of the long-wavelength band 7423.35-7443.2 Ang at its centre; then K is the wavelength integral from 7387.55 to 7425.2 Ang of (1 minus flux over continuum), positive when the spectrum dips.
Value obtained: 0.9 Ang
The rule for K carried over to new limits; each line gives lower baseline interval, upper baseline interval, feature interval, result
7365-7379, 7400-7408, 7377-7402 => 1.35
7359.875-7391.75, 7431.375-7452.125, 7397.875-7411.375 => 0.01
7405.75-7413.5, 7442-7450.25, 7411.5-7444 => -1.91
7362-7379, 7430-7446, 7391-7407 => 0.18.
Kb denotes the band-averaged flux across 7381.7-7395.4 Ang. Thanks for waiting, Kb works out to 2.37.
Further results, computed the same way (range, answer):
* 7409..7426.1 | 2.56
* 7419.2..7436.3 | 2.59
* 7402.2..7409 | 2.57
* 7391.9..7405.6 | 2.57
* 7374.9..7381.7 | 2.49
